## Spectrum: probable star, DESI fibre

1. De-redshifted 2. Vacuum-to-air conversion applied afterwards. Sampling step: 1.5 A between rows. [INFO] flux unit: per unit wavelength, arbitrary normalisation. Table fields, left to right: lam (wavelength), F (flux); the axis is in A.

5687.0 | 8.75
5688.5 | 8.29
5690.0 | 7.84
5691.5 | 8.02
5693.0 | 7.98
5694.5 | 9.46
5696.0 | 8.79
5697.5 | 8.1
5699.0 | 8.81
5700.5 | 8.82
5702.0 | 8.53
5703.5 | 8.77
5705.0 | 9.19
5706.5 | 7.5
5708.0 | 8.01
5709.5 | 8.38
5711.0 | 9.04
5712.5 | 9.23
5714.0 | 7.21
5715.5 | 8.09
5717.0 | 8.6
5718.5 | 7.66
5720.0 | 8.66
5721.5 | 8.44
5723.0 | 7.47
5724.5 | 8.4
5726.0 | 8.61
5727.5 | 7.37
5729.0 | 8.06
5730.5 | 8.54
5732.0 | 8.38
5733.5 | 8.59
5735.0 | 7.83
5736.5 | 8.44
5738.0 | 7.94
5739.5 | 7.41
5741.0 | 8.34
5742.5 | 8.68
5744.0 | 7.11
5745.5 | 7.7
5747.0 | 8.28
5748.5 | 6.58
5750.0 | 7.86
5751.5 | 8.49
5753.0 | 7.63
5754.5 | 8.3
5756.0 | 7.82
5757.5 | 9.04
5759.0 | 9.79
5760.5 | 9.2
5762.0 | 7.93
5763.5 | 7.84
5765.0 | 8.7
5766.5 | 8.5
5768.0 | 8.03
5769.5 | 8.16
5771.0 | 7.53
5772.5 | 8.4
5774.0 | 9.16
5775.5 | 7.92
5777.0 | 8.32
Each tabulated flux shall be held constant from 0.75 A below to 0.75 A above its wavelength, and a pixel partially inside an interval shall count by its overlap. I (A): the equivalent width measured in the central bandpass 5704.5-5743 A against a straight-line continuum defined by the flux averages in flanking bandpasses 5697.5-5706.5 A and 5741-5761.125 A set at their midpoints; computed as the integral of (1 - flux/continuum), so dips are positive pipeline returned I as 1.0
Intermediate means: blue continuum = 8.65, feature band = 8.22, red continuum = 8.19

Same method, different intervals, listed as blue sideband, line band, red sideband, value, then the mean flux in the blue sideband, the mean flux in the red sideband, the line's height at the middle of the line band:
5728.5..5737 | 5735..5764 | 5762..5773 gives 0.4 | 8.31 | 8.14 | 8.23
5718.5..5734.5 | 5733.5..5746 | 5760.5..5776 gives 0.4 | 8.22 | 8.27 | 8.23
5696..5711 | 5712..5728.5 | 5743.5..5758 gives 0.3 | 8.5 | 7.87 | 8.28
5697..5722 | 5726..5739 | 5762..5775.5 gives 0.3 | 8.42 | 8.25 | 8.35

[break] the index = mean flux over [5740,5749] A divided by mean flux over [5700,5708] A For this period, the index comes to 0.92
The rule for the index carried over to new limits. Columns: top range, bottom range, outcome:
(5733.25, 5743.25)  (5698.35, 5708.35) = 0.96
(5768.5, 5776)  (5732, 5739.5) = 1.01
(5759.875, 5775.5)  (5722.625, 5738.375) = 1.02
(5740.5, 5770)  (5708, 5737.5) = 0.99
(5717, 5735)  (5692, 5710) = 0.96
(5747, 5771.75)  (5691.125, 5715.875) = 0.97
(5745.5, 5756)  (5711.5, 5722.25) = 0.95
